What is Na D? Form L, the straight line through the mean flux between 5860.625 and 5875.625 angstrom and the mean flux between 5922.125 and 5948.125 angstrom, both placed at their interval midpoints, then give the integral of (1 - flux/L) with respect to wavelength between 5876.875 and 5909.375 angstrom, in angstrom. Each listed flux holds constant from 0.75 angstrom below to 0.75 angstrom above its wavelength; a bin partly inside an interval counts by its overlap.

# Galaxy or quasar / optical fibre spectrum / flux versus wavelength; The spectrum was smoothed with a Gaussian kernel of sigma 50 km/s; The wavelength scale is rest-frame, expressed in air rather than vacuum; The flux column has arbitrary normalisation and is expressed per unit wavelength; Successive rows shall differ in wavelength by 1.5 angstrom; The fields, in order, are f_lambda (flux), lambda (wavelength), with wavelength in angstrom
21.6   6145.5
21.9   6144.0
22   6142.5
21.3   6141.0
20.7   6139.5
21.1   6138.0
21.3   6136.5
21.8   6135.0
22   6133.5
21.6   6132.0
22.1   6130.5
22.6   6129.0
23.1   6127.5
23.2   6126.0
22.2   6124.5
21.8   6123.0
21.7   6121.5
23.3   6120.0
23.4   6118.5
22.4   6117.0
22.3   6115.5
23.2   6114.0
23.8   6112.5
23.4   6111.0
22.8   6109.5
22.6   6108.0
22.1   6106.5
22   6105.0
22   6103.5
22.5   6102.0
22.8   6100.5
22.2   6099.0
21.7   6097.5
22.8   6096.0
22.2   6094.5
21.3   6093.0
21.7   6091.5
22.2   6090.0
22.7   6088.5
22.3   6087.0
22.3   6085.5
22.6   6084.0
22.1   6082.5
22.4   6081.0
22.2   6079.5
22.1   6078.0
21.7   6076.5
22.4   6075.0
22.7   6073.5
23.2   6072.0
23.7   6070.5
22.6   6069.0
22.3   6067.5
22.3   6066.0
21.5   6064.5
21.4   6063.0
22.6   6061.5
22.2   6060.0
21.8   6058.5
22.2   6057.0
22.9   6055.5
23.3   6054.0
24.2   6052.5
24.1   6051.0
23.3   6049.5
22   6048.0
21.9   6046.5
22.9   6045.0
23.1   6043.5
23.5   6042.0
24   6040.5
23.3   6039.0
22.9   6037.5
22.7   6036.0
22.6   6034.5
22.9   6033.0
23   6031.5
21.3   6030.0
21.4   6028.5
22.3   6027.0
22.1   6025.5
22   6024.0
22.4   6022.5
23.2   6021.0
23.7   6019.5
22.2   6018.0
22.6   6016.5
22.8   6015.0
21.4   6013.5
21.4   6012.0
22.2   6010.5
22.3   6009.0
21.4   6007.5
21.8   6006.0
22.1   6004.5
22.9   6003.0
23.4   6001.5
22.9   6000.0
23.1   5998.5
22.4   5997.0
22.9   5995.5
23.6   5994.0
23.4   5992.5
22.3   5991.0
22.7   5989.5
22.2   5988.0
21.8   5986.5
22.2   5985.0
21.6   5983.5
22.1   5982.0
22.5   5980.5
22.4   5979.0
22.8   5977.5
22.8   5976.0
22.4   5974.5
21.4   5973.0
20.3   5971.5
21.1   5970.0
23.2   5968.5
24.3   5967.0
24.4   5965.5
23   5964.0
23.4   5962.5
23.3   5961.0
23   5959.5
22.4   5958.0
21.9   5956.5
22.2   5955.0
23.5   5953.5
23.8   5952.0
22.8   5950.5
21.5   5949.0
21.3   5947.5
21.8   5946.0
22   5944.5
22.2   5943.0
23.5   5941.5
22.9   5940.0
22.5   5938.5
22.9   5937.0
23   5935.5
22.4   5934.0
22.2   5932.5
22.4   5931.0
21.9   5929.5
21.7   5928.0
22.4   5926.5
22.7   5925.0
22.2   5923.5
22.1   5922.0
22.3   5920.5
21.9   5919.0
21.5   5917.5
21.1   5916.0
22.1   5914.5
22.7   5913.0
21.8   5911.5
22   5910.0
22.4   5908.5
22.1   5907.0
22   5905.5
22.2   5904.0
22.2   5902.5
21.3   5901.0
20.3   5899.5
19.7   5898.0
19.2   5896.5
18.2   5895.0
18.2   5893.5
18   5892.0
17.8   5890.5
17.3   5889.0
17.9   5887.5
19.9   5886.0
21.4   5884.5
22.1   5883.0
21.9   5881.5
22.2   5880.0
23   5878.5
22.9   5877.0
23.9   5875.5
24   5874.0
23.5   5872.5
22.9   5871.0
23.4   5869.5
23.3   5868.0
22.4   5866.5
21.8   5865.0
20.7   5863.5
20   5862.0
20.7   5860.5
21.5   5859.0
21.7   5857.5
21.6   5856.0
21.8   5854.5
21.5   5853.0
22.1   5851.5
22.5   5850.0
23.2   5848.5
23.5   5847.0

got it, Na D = 2.8 angstrom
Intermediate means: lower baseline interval 22.5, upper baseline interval 22.4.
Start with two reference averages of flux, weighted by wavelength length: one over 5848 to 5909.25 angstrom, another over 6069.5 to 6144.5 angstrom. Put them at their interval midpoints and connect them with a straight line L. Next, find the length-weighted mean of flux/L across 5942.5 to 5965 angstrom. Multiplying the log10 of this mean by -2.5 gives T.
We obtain -0.04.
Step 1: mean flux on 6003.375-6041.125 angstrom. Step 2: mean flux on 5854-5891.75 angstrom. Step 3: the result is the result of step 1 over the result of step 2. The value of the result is 1.04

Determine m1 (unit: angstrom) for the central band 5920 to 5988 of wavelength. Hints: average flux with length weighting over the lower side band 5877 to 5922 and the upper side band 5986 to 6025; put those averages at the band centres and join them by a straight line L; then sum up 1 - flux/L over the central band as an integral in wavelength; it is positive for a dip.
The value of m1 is -2.3 angstrom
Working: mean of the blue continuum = 20.9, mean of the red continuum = 22.5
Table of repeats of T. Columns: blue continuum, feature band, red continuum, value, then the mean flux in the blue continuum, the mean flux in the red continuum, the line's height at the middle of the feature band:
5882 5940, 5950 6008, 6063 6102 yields -0.047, 21.2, 22.3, 21.7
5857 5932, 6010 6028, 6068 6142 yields -0.018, 21.5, 22.3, 22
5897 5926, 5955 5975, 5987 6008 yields -0.013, 21.8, 22.7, 22.3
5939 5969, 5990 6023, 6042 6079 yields 0.007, 22.8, 22.6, 22.7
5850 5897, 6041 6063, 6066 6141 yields -0.035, 21.2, 22.3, 22.1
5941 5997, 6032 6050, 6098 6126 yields -0.017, 22.5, 22.6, 22.6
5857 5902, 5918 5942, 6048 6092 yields -0.049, 21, 22.5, 21.4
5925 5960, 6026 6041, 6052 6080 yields -0.007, 22.4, 22.5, 22.5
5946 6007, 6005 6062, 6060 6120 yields -0.004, 22.6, 22.4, 22.5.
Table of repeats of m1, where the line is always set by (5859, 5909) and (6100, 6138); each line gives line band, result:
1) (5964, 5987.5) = -0.76 angstrom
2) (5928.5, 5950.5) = -0.88 angstrom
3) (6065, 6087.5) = -0.24 angstrom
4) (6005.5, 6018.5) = -0.08 angstrom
